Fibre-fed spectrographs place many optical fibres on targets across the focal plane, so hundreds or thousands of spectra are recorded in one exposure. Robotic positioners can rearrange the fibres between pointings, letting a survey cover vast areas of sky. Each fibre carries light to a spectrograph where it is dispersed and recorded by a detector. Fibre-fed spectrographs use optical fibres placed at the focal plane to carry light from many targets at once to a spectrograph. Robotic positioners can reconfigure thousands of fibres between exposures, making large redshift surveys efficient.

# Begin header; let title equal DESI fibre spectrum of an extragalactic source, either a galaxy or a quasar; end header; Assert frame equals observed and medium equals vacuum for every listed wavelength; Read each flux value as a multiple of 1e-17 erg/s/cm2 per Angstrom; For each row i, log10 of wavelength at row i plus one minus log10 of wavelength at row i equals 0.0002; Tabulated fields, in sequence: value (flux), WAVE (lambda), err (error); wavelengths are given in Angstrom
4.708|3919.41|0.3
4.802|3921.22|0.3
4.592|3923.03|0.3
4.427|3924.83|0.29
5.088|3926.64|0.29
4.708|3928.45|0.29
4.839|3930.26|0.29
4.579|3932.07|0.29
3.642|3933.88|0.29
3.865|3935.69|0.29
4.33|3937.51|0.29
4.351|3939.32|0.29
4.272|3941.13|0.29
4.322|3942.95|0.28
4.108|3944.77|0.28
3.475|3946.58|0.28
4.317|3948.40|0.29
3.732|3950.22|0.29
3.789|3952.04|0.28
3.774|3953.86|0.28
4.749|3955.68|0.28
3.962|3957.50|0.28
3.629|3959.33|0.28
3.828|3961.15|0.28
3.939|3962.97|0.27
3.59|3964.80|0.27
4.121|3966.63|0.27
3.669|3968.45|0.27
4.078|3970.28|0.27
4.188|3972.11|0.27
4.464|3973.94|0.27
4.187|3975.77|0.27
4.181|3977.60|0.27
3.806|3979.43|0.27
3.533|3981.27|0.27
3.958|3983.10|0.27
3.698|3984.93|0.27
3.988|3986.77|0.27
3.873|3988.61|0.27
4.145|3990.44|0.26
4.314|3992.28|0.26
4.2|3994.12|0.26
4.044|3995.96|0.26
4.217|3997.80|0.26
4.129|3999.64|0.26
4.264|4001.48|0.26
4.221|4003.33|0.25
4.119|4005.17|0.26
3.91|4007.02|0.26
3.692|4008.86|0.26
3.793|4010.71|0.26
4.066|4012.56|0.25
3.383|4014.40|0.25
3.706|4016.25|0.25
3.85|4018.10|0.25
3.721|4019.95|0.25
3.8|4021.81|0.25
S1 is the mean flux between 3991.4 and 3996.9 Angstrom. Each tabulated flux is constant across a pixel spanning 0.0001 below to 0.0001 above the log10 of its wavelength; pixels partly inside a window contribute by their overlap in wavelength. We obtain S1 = 4.18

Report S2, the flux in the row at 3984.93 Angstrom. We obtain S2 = 3.698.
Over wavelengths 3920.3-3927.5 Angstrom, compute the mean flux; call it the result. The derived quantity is 4.72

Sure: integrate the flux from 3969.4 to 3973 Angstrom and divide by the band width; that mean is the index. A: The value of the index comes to 4.13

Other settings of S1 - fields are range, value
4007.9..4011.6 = 3.75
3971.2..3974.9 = 4.32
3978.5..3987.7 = 3.8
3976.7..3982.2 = 3.84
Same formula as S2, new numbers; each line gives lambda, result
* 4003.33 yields 4.221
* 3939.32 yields 4.351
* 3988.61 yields 3.873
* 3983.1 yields 3.958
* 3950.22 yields 3.732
